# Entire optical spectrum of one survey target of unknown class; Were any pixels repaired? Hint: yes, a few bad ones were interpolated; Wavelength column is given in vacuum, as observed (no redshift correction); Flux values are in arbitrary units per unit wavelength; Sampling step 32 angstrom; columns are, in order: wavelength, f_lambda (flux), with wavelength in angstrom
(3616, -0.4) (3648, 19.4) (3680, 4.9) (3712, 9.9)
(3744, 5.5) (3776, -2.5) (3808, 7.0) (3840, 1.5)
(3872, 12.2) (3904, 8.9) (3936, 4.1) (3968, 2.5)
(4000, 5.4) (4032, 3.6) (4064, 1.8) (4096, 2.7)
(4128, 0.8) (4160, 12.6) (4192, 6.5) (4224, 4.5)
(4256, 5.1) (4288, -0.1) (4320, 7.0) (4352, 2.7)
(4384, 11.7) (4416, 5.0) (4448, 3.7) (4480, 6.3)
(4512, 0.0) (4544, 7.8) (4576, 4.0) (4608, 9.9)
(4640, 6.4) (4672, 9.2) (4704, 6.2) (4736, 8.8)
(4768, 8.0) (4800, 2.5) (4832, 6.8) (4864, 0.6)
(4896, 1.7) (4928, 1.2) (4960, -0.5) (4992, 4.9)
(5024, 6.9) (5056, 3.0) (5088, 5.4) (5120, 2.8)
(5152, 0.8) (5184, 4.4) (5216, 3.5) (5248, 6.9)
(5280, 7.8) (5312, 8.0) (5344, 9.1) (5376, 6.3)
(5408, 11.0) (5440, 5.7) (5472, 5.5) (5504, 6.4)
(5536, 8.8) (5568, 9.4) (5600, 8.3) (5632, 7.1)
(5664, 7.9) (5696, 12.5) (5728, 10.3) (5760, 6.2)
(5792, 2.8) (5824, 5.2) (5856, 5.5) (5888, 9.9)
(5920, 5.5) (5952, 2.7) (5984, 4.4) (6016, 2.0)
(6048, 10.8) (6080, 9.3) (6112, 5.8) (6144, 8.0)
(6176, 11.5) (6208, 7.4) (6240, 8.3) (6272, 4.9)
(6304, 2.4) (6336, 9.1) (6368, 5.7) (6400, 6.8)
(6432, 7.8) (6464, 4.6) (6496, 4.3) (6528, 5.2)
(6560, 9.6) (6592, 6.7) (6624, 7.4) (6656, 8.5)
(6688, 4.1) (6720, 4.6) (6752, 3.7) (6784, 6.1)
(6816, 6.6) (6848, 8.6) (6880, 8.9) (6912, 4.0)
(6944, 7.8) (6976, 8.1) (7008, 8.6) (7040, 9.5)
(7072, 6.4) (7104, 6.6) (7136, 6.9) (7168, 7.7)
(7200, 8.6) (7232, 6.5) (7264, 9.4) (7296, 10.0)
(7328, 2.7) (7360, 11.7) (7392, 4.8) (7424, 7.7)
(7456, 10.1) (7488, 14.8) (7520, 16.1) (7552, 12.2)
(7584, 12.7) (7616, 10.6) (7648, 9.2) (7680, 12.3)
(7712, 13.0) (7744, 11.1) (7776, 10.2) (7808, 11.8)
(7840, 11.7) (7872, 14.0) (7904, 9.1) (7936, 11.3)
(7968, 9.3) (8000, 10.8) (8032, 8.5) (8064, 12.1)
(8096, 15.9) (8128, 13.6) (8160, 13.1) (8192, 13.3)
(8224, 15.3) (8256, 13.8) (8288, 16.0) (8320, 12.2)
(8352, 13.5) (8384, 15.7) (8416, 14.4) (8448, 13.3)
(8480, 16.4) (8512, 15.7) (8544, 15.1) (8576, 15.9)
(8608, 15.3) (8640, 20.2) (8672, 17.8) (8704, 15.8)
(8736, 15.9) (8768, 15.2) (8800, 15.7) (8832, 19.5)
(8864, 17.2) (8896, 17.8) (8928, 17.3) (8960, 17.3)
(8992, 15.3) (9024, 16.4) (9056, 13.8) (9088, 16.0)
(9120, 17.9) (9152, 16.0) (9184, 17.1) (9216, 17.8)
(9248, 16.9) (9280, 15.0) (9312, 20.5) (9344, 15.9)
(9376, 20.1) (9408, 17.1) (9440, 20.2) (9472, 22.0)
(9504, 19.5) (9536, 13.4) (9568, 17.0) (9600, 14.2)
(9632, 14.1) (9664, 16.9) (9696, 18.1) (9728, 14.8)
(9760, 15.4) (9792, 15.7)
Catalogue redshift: 0.862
